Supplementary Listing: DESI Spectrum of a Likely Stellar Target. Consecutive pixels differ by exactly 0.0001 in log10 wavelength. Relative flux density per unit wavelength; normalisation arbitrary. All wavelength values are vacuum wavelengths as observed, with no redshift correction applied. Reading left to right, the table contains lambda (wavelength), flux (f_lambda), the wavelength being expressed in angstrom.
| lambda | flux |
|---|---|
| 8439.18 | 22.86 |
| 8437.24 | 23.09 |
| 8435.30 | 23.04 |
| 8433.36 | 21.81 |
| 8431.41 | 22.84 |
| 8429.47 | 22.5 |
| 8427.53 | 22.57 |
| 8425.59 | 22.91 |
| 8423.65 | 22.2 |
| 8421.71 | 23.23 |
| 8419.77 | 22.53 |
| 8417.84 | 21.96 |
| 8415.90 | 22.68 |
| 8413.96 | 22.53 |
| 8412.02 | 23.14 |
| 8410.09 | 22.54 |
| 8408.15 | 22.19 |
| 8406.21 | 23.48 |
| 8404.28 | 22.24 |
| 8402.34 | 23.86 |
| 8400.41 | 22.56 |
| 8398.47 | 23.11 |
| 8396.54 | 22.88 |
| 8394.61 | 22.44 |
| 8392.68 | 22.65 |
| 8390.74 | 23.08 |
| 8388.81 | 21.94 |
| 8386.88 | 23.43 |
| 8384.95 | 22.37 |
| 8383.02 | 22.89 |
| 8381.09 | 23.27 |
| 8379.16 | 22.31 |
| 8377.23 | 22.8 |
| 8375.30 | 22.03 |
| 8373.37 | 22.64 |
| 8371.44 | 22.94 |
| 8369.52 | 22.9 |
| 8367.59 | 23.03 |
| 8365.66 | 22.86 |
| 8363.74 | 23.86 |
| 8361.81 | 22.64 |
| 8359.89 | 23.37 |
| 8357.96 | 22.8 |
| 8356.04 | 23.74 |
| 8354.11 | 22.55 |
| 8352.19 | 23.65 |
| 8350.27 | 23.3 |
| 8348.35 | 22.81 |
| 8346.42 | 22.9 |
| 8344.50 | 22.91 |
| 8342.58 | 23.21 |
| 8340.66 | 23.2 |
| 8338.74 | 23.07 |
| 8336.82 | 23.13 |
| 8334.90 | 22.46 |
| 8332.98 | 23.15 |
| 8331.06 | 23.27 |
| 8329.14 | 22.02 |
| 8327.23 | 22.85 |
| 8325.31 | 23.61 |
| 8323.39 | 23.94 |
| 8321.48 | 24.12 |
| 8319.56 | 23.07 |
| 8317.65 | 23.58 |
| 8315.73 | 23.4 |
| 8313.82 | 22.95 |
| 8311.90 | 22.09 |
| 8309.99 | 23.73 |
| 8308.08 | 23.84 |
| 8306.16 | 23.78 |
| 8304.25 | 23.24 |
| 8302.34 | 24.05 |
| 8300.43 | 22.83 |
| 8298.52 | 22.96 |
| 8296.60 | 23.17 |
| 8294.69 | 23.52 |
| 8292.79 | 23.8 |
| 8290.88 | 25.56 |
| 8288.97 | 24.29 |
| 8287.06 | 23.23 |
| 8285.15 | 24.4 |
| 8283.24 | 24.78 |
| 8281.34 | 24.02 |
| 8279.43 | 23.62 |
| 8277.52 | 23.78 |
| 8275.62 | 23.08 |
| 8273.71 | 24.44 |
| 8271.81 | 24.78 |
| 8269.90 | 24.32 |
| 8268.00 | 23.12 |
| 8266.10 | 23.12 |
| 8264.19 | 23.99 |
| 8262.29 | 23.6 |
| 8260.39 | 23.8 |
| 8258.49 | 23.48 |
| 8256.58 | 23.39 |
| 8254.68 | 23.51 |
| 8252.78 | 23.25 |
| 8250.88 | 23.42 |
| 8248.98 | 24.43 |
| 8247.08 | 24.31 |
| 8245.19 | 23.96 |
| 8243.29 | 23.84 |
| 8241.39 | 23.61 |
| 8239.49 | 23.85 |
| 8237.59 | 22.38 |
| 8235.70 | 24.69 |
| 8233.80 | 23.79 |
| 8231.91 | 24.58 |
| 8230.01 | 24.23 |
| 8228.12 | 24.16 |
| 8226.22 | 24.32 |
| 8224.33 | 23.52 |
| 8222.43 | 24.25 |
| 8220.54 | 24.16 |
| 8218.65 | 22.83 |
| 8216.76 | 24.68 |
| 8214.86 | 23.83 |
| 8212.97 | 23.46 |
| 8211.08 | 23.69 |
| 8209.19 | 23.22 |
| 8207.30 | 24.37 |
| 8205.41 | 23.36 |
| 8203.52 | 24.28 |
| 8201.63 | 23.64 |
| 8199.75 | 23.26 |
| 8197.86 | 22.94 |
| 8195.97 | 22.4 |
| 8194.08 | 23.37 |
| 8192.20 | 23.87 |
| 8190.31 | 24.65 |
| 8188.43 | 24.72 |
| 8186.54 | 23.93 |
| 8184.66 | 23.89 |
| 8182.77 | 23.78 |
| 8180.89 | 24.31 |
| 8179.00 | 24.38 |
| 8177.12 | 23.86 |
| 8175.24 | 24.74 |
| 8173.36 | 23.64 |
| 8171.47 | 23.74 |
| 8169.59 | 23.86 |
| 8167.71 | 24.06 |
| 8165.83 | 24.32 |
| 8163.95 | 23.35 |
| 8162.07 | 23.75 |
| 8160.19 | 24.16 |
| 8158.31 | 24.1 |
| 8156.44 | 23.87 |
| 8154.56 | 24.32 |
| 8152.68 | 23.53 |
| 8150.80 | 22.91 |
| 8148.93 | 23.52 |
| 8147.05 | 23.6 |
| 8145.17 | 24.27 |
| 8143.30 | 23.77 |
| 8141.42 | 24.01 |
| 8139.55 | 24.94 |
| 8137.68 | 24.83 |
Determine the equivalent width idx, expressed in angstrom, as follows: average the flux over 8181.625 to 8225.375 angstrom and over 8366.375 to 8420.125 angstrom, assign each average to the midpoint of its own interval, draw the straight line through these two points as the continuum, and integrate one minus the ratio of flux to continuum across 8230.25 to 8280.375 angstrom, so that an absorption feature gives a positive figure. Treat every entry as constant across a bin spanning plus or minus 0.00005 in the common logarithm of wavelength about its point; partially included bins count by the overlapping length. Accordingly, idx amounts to -0.7 angstrom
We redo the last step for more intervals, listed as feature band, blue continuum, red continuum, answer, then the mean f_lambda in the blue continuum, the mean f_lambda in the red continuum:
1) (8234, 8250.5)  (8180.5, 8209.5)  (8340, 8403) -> -0.2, 23.8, 22.9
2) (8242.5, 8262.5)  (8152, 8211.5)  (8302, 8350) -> -0.2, 23.9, 23.2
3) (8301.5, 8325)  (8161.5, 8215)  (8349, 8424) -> -0.3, 23.8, 22.8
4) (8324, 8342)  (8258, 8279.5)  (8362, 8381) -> 0.1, 23.8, 22.8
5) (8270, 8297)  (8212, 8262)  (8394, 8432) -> -0.6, 23.8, 22.7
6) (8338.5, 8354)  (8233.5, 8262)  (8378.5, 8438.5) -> 0.0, 23.7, 22.7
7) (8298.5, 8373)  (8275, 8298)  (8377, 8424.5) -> 0.8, 23.9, 22.7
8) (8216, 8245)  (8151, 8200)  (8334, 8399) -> -0.4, 23.9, 22.9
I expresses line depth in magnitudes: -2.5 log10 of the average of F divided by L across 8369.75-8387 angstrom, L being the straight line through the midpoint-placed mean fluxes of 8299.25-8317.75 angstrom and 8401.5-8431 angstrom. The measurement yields 0.010 mag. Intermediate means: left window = 23.3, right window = 22.7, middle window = 22.7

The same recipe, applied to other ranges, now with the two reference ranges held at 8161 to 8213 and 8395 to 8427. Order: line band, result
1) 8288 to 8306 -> -0.02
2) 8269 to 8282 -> -0.03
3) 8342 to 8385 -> 0.00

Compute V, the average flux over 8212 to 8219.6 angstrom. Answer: 23.7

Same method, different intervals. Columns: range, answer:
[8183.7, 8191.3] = 24.3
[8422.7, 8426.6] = 22.6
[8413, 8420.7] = 22.4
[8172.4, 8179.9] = 24.2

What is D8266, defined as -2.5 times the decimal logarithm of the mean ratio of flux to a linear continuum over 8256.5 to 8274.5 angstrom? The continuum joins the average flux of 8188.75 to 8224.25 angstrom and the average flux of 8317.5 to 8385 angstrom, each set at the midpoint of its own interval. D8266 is -0.02 mag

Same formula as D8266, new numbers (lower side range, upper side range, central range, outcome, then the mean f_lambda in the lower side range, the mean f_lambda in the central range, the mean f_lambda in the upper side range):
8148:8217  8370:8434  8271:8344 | -0.02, 23.8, 23.5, 22.7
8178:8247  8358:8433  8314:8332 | -0.01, 23.8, 23.3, 22.8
